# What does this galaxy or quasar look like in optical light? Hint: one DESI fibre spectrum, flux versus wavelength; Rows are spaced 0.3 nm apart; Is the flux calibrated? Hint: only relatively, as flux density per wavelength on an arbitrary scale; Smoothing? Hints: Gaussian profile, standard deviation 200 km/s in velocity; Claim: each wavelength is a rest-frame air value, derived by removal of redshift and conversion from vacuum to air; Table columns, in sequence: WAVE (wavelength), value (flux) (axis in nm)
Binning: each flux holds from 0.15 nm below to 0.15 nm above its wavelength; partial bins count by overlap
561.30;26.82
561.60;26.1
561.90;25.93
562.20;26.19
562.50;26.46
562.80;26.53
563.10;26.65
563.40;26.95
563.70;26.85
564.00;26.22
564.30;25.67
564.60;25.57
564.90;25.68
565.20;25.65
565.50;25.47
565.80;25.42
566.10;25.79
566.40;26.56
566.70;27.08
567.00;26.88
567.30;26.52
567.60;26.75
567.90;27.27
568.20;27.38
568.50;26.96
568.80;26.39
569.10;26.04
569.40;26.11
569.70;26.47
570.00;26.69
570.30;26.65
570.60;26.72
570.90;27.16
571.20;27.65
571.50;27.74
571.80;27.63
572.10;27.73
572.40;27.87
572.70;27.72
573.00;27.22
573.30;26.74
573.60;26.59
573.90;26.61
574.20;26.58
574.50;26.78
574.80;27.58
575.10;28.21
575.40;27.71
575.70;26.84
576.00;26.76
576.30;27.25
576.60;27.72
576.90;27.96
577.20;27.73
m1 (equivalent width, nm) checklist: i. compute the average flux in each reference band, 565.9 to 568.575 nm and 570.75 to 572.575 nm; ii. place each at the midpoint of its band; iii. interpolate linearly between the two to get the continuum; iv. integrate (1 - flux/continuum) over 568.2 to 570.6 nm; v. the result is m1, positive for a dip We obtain 0.06 nm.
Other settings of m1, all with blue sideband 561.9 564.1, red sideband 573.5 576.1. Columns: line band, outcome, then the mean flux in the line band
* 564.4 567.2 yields 0.067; 26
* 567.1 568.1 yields -0.005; 26.9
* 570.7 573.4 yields -0.054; 27.5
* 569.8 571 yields 0.004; 26.8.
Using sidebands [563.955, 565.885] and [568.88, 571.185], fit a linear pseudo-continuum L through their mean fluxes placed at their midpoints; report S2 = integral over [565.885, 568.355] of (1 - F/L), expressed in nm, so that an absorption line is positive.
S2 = -0.06 nm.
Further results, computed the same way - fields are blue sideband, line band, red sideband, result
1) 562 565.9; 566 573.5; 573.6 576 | -0.085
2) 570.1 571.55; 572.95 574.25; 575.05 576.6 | 0.025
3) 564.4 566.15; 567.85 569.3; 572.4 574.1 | -0.031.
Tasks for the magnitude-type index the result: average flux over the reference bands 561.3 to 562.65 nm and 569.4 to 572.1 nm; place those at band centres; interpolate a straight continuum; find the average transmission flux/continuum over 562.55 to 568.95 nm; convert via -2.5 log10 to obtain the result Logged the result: 0.01 mag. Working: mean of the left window 26.2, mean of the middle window 26.4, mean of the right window 27.1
